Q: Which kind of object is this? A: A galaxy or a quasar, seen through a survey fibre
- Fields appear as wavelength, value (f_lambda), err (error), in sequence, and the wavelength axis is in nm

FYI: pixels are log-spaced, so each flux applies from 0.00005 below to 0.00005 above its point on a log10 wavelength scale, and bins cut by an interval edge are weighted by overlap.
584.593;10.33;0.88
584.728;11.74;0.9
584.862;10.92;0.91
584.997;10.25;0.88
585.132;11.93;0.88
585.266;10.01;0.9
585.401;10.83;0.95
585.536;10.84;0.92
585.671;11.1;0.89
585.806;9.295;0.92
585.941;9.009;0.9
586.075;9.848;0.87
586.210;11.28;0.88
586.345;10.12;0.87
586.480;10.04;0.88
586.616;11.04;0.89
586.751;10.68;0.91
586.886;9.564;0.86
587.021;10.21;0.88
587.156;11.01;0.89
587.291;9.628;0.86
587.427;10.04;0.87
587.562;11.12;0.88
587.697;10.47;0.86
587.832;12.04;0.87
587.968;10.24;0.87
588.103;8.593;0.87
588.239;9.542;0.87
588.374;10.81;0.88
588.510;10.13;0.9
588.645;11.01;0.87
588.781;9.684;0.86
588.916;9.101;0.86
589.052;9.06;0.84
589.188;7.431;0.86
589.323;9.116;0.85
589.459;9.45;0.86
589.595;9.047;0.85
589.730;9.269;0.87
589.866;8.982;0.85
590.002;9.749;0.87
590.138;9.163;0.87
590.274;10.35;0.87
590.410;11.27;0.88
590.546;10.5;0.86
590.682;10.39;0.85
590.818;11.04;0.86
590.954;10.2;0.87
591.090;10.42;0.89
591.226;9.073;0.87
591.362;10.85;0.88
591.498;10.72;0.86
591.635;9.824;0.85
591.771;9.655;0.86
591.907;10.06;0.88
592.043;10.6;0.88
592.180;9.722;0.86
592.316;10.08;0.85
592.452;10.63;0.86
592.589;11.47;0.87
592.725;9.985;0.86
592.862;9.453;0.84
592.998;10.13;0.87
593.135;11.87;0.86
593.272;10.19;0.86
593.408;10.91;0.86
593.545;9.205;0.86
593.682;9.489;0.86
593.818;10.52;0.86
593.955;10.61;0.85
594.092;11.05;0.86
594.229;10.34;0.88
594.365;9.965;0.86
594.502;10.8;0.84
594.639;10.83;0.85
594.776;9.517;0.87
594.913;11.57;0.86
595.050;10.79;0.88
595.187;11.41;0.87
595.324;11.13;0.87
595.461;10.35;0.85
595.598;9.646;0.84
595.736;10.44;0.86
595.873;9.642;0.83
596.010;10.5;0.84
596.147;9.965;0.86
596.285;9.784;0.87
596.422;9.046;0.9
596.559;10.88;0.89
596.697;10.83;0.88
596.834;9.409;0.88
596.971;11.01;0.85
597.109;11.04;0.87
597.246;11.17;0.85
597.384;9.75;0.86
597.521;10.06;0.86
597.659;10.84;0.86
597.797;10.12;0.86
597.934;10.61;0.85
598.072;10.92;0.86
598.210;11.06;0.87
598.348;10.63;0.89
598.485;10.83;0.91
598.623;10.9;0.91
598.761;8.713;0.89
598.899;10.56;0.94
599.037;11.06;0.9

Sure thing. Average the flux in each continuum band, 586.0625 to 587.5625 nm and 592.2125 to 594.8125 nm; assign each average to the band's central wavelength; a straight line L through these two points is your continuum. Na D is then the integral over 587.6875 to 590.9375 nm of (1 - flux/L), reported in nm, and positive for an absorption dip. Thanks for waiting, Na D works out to 0.16 nm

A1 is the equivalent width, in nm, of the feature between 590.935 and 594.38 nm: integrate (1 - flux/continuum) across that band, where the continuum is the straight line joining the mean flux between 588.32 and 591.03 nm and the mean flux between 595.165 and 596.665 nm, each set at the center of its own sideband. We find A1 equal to -0.10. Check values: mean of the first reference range 9.78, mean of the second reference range 10.2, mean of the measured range 10.3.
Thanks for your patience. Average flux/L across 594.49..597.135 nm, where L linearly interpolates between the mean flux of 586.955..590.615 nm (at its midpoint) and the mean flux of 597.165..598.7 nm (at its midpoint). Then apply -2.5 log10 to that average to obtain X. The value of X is 0.00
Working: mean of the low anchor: 9.89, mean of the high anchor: 10.6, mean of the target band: 10.4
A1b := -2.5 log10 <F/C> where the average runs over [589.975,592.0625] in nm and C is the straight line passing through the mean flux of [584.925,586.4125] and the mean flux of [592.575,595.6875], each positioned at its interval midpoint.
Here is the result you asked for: 0.02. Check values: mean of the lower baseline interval 10.4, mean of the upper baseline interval 10.5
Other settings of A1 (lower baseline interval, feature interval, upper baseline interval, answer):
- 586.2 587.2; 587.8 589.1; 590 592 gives 0.05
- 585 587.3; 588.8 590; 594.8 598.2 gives 0.16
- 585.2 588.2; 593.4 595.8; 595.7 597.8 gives -0.04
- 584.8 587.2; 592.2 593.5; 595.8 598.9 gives -0.01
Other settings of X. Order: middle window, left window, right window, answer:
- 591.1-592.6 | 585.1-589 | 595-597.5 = 0.01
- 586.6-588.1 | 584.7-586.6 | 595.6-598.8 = 0.00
